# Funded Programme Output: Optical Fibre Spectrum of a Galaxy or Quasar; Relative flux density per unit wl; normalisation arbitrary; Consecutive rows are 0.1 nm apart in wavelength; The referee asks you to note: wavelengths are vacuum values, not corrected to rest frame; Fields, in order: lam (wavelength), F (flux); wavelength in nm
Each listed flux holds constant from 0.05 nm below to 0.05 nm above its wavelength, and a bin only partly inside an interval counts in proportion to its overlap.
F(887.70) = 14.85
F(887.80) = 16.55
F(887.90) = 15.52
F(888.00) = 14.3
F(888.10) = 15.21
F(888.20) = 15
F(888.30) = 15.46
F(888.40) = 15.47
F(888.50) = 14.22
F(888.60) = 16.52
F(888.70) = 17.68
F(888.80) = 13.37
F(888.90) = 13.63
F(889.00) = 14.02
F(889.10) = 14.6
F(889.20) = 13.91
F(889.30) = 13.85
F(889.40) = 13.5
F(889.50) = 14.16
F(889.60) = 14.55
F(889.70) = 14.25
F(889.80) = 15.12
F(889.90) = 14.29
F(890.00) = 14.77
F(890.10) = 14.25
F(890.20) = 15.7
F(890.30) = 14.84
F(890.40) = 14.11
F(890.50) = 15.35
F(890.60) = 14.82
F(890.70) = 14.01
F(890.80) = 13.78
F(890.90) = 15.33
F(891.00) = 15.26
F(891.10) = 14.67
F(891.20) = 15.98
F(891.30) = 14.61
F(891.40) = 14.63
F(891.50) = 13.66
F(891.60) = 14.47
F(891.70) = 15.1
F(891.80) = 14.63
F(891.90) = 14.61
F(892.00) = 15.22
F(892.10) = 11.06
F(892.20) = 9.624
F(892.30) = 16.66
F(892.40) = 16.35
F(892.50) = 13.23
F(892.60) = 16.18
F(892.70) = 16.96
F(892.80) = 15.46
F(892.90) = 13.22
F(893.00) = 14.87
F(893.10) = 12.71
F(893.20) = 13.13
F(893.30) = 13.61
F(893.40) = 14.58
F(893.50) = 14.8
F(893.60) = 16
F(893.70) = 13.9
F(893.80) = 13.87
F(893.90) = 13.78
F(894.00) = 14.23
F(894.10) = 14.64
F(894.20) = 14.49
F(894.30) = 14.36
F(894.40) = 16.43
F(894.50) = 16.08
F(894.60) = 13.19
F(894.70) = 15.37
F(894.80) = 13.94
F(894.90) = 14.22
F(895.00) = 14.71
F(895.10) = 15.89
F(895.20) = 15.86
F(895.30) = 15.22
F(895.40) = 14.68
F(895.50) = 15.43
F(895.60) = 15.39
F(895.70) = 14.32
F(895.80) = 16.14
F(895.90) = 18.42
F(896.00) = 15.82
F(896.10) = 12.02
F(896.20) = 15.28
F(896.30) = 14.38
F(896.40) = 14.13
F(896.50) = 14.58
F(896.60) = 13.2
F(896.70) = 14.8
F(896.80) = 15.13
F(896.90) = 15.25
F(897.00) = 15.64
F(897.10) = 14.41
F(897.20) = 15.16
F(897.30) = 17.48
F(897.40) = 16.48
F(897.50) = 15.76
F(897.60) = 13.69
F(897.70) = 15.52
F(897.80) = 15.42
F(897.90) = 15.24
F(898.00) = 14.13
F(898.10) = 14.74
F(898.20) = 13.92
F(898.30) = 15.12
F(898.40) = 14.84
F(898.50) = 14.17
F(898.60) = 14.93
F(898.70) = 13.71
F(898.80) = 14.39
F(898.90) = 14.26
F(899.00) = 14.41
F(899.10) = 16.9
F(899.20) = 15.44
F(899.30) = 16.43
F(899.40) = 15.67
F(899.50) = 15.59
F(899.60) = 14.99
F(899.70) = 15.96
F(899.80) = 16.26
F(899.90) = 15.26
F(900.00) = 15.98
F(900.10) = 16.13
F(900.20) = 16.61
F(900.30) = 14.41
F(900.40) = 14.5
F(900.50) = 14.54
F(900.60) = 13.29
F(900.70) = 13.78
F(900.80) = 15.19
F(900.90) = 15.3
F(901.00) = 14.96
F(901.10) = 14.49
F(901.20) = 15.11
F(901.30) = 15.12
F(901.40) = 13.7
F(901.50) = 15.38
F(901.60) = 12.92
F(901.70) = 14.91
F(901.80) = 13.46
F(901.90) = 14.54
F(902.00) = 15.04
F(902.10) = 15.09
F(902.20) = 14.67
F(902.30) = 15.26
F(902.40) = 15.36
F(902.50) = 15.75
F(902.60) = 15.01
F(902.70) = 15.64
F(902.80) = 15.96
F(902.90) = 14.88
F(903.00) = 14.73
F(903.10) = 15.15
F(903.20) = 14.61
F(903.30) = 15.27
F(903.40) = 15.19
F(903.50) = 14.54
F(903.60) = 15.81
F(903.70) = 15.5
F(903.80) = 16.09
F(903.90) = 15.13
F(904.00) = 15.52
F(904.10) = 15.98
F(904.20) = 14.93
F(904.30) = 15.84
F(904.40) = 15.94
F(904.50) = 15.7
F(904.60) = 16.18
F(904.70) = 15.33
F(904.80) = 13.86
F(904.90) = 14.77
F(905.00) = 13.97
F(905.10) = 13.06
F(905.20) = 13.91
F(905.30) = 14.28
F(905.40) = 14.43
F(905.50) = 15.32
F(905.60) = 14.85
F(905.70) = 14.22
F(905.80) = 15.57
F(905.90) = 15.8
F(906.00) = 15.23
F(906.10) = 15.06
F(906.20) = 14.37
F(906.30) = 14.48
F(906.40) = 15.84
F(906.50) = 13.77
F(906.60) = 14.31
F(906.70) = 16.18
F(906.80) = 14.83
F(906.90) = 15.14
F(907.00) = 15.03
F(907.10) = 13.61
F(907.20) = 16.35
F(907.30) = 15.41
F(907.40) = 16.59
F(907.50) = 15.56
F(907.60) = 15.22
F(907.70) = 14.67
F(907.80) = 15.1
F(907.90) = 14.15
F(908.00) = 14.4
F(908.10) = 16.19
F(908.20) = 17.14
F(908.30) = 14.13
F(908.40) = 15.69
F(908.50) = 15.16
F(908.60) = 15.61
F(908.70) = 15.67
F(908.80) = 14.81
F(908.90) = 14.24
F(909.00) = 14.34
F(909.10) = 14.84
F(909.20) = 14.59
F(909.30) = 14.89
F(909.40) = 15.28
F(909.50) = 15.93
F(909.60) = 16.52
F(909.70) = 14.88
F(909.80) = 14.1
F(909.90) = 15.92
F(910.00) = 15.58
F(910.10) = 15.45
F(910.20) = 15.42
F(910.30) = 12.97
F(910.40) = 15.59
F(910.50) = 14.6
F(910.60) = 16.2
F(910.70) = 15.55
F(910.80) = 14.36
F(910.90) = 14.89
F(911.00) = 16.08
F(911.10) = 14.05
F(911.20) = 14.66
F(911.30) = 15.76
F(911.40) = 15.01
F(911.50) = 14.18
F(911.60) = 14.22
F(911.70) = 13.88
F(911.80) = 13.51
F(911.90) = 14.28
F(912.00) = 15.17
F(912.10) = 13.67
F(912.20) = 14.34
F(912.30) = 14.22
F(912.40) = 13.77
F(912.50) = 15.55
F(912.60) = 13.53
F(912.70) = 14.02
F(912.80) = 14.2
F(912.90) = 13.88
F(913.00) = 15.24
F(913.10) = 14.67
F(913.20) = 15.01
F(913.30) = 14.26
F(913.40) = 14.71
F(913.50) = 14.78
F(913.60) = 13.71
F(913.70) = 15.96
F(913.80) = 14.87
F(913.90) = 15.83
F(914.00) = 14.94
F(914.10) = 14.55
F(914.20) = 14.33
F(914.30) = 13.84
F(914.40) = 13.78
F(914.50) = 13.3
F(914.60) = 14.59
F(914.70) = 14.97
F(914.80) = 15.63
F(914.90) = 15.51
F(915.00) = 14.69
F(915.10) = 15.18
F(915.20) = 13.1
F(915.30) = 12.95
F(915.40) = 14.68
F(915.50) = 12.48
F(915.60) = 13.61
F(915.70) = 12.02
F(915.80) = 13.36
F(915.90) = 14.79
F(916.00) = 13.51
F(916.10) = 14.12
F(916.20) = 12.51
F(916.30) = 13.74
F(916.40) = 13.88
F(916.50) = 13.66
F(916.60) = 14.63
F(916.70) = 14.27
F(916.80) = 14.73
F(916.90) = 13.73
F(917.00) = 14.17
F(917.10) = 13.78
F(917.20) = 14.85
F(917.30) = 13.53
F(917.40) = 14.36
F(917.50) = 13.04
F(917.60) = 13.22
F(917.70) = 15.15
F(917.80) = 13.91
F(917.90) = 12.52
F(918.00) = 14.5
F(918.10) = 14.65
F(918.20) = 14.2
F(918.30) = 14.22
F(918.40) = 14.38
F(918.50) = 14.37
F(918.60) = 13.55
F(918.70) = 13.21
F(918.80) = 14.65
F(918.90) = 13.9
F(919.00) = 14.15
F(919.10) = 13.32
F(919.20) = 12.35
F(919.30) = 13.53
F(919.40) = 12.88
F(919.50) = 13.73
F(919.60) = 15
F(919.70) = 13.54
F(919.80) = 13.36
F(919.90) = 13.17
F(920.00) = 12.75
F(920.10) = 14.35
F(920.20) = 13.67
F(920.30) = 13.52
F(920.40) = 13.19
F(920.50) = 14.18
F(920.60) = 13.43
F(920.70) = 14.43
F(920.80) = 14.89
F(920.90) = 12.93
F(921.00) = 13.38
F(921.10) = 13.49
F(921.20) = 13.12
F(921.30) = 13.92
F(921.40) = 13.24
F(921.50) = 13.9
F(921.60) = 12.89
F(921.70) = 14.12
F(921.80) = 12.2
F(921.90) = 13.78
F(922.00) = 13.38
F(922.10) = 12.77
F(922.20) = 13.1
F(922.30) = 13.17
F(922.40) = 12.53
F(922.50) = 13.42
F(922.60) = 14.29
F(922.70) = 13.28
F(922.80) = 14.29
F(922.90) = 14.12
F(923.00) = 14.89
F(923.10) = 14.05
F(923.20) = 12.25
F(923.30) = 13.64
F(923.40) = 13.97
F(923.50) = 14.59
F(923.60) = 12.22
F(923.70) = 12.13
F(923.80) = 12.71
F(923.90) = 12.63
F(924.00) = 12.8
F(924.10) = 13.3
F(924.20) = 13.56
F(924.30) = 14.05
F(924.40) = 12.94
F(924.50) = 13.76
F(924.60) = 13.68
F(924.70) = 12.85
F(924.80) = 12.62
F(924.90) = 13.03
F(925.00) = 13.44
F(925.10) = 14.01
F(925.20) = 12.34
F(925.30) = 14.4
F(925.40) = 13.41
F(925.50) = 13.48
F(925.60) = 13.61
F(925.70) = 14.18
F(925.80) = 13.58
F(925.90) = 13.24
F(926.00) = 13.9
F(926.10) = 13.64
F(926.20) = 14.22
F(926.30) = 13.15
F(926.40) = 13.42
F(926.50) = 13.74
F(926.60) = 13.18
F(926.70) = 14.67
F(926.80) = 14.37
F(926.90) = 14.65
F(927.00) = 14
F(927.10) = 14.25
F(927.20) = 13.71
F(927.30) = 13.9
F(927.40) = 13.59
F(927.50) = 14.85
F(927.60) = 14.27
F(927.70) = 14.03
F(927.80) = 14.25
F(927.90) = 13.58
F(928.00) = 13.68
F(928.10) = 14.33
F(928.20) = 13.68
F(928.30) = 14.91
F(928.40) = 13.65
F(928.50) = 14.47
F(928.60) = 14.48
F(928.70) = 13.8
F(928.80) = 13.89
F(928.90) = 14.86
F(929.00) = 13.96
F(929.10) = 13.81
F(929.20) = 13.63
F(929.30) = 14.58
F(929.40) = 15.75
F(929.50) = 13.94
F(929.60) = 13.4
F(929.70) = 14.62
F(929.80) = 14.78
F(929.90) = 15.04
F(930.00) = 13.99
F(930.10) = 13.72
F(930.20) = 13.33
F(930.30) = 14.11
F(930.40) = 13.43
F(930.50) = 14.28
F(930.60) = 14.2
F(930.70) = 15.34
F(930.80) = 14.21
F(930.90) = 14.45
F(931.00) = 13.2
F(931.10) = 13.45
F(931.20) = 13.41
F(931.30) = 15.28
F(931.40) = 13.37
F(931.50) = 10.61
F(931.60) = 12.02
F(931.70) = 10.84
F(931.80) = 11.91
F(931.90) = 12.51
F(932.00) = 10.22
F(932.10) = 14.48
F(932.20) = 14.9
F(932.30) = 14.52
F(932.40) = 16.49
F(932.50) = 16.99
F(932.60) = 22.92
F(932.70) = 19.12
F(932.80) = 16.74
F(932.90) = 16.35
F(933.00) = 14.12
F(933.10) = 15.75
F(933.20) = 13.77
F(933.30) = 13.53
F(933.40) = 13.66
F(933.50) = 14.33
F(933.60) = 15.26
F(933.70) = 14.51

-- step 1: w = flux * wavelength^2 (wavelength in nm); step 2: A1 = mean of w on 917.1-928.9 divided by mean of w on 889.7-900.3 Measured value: 0.98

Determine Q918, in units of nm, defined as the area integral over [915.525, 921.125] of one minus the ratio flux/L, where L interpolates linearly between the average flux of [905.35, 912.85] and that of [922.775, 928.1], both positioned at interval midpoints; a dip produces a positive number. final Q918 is 0.17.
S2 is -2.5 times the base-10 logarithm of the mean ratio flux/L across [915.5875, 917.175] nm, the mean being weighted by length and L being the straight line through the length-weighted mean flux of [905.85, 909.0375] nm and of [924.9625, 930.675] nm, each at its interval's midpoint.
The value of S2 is 0.06 mag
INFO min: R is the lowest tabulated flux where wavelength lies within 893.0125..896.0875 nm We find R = 12.71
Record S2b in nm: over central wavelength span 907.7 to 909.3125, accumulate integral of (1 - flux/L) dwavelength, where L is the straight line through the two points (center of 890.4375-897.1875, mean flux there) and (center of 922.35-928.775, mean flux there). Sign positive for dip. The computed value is -0.09 nm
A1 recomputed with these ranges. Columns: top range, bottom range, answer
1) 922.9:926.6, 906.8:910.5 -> 0.92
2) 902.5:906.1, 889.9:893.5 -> 1.07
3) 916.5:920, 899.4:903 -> 0.96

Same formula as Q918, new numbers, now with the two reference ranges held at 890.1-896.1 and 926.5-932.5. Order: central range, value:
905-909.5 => -0.18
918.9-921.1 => 0.08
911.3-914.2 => -0.05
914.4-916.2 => 0.03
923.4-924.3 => 0.06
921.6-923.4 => 0.08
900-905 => -0.18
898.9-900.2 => -0.10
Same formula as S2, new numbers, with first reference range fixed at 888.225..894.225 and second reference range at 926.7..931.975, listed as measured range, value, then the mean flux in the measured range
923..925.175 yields 0.055 mag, 13.3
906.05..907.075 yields -0.045 mag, 14.9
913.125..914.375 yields -0.042 mag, 14.7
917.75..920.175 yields 0.024 mag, 13.8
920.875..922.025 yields 0.051 mag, 13.4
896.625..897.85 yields -0.067 mag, 15.4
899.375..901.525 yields -0.053 mag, 15.1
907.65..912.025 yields -0.058 mag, 15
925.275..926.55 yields 0.021 mag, 13.7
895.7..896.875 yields -0.032 mag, 14.9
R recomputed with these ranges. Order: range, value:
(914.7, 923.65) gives 12.02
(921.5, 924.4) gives 12.13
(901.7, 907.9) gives 13.06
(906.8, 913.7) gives 12.97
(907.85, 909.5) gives 14.13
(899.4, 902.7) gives 12.92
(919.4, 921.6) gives 12.75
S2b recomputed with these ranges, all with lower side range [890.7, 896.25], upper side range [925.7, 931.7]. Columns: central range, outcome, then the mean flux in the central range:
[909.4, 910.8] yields -0.090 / 15.3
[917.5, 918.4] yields 0.010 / 14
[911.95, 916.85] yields -0.006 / 14.3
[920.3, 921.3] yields 0.031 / 13.7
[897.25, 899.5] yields -0.085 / 15.1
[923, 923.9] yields 0.051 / 13.3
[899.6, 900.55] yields -0.062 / 15.5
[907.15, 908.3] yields -0.086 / 15.5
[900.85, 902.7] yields -0.038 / 14.8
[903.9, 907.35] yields -0.131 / 15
